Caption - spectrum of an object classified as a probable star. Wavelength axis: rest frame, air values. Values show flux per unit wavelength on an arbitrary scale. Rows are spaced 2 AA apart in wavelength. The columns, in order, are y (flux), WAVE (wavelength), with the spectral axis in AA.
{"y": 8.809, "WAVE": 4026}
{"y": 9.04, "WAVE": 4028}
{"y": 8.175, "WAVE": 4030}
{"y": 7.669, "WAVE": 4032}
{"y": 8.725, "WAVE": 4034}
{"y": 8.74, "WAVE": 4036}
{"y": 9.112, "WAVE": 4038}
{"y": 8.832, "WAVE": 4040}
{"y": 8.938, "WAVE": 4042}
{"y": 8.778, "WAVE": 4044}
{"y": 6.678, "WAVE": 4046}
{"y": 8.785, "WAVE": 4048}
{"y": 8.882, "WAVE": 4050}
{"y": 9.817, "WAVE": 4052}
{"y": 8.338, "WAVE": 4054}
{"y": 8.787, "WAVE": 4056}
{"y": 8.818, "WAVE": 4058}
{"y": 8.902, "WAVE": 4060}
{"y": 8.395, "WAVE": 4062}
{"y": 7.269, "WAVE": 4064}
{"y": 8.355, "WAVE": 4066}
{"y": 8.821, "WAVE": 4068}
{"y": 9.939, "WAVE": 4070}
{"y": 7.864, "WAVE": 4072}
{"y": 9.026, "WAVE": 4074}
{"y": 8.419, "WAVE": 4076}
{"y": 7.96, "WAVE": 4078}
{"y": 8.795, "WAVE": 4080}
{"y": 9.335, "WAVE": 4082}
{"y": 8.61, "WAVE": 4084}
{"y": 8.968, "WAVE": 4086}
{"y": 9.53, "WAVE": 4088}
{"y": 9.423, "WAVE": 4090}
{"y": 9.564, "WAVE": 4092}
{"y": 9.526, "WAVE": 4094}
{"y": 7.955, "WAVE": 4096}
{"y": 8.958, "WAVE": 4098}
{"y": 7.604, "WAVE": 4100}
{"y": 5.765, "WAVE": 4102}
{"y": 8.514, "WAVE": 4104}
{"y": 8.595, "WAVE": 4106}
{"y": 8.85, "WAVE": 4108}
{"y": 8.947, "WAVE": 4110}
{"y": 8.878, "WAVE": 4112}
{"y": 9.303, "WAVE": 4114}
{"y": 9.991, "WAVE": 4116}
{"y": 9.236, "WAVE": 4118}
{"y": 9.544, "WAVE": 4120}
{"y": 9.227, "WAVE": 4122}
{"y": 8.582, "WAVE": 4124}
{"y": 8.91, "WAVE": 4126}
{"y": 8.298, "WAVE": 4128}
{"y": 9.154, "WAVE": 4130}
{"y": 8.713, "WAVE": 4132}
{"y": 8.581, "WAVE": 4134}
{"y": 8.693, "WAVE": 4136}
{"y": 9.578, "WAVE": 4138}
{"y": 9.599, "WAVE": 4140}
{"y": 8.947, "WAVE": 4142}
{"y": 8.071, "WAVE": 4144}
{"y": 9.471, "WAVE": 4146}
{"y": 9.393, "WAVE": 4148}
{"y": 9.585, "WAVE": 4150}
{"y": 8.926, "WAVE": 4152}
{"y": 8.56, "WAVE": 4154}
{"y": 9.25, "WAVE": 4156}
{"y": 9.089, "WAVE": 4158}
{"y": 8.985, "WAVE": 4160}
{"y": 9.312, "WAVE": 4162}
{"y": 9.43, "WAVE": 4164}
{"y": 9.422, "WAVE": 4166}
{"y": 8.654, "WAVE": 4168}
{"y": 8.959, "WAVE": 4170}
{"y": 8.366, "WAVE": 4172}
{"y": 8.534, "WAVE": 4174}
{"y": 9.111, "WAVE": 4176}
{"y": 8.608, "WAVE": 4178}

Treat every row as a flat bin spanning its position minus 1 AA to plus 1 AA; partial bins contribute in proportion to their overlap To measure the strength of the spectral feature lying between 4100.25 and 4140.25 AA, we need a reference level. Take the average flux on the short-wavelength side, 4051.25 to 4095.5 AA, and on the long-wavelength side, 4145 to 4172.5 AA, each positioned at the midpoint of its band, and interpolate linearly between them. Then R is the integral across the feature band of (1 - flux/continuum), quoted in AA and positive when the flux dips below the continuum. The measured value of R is 0.8 AA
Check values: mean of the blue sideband 8.82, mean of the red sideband 9.11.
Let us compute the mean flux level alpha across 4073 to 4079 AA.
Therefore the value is 8.47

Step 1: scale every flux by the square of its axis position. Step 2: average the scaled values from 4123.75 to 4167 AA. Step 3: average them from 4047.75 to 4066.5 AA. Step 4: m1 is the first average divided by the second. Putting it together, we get 1.09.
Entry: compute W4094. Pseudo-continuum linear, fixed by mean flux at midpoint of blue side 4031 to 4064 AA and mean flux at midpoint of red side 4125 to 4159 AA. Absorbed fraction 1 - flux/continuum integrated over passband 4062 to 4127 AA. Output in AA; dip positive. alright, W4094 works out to 0.3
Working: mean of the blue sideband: 8.6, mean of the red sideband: 8.99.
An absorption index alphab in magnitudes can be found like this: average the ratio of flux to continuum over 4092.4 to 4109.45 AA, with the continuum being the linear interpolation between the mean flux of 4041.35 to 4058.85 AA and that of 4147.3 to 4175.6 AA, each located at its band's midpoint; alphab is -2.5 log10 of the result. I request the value 0.07 mag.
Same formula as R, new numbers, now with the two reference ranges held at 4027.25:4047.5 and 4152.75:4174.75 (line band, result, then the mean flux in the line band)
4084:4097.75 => -0.7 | 9.11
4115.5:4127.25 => -0.5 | 9.2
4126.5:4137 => 0.2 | 8.7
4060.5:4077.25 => 0.2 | 8.51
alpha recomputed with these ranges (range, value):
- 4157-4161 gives 9.04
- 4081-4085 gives 8.97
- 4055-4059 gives 8.8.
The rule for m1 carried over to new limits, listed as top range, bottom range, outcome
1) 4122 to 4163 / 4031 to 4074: 1.09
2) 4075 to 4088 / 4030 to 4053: 1.04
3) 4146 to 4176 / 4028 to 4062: 1.11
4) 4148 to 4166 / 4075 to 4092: 1.07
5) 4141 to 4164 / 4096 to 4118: 1.08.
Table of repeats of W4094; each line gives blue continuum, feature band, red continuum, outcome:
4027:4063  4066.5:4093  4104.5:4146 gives -0.4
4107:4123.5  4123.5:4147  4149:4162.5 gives 0.7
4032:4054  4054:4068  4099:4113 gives 0.1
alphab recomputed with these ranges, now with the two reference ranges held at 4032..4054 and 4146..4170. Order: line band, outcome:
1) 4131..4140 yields 0.01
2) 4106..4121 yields -0.03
